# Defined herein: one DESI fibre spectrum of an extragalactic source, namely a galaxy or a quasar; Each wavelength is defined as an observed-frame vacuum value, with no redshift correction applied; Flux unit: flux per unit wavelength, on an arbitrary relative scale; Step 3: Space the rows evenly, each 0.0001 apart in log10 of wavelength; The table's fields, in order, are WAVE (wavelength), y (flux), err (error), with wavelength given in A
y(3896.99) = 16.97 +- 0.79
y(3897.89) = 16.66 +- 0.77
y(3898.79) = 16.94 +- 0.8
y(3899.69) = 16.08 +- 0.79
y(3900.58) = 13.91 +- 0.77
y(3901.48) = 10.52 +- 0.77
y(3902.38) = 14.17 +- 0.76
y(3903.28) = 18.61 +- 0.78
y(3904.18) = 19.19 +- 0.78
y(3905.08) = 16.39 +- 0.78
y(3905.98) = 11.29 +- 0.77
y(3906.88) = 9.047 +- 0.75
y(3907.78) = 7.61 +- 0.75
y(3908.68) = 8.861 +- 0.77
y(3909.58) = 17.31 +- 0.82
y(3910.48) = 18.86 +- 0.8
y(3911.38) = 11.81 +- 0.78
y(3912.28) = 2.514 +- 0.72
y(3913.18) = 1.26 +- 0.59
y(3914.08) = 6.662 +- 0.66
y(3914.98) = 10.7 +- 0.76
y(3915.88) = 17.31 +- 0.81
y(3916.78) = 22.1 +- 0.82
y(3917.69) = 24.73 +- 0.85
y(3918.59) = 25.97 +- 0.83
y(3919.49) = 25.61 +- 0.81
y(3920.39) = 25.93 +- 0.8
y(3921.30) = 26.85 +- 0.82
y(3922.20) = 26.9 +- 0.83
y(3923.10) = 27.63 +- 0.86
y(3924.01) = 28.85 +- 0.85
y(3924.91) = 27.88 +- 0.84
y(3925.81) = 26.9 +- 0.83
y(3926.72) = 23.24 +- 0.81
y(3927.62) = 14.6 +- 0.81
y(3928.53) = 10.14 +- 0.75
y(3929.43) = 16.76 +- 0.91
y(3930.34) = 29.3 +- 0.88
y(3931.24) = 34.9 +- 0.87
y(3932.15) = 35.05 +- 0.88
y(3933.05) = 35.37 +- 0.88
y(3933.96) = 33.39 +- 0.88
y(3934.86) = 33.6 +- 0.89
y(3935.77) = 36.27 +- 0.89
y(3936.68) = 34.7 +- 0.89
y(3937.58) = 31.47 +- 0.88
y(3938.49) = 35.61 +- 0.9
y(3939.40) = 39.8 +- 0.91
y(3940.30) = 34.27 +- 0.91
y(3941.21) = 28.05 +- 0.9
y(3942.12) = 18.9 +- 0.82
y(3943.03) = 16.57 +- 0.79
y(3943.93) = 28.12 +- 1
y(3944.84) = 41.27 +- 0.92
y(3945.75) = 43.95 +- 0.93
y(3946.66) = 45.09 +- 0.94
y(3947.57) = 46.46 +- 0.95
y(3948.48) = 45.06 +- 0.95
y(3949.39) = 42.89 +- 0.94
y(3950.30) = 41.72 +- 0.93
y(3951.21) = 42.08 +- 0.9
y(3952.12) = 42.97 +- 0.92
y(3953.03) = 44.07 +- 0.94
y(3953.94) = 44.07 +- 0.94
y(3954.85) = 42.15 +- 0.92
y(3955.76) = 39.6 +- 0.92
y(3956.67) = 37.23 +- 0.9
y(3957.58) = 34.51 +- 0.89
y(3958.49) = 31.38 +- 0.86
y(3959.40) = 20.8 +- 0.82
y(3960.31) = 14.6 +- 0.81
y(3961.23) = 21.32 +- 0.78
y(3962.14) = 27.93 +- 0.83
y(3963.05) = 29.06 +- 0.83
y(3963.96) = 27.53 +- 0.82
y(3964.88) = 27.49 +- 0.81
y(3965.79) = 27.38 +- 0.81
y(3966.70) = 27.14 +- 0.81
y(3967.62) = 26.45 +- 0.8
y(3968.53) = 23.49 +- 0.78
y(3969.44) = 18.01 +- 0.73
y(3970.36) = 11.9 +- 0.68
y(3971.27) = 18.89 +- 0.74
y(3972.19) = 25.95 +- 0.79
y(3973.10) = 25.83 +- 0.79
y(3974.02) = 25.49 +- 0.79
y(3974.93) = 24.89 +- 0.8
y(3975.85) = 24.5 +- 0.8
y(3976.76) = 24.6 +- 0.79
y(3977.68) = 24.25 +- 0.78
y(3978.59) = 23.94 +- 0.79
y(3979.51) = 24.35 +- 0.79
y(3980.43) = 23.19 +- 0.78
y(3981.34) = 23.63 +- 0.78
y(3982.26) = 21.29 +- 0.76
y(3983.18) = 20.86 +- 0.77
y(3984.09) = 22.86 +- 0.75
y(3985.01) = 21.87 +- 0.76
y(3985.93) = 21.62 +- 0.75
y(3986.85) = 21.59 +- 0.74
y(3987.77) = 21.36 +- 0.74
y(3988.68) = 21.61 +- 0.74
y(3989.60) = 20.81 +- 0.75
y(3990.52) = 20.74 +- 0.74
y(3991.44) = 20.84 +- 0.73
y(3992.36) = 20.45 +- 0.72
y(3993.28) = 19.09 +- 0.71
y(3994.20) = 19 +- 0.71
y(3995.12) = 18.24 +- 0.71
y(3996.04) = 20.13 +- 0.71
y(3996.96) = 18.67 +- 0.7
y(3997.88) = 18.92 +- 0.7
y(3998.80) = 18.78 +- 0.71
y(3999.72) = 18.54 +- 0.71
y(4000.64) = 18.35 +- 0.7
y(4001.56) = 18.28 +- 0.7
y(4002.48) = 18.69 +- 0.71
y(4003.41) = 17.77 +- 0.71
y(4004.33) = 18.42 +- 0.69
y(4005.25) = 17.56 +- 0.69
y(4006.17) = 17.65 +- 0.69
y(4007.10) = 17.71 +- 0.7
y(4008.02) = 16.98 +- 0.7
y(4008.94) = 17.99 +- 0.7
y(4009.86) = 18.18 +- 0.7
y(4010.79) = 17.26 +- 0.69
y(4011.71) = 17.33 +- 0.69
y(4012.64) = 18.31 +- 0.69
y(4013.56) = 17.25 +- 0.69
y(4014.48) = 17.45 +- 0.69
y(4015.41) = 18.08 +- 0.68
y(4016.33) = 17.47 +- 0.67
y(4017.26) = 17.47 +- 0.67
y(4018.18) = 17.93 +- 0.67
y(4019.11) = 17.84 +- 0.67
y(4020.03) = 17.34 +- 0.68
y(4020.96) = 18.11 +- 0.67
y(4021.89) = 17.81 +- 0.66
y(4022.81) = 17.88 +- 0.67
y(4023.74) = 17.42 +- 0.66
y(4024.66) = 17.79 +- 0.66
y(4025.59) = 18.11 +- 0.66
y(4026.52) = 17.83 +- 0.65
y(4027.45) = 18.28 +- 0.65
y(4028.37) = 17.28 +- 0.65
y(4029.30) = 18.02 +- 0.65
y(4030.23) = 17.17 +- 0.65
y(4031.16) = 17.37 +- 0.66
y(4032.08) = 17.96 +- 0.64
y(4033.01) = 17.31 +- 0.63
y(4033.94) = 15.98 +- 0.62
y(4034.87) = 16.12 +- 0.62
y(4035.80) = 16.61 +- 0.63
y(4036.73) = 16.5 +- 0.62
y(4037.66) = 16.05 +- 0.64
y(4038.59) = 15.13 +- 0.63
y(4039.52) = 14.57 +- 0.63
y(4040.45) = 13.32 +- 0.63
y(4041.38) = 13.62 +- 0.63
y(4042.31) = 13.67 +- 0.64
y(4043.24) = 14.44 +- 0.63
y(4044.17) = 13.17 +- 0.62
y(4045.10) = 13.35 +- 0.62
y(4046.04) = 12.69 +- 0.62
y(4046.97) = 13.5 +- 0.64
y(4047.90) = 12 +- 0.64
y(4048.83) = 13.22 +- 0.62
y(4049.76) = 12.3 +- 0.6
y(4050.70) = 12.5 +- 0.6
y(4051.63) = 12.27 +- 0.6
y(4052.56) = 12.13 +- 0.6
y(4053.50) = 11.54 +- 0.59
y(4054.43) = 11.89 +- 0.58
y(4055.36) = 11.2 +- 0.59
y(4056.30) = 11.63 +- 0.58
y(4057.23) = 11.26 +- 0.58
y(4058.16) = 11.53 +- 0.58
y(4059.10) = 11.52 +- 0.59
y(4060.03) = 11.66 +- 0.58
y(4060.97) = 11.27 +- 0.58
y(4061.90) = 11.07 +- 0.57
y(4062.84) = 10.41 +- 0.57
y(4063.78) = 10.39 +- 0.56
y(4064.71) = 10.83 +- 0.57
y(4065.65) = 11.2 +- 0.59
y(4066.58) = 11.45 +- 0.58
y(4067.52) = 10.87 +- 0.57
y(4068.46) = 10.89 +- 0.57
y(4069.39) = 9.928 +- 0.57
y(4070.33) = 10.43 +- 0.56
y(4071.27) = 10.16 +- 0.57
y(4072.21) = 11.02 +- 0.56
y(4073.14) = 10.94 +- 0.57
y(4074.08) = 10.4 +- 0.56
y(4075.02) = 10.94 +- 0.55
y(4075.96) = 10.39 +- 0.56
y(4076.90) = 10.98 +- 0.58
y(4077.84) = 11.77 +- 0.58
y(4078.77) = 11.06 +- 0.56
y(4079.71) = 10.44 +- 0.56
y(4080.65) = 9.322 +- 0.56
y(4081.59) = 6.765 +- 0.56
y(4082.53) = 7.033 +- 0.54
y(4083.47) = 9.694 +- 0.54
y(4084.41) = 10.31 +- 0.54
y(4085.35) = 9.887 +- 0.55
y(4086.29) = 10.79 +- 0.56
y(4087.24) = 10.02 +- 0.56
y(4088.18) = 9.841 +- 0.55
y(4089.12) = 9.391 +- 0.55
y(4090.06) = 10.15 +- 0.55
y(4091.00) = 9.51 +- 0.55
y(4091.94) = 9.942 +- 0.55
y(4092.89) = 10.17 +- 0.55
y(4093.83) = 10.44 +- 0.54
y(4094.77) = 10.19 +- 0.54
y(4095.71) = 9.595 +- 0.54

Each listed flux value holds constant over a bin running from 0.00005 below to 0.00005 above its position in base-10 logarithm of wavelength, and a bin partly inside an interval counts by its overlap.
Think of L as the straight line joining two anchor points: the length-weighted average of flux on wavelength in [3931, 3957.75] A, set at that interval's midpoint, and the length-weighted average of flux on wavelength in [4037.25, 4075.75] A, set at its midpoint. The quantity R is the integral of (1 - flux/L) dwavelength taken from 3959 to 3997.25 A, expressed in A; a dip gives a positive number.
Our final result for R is 9.0 A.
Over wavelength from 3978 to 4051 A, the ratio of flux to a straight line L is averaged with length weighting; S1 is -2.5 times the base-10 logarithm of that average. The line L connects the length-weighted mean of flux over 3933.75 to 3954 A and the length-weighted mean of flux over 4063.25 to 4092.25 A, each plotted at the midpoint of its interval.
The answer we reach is 0.257 mag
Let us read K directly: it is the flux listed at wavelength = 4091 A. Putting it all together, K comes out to 9.51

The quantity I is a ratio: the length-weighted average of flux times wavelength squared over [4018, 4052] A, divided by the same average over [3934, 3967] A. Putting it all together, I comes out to 0.48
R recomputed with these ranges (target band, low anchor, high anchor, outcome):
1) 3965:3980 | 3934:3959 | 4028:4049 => 3.5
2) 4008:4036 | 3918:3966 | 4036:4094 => 1.3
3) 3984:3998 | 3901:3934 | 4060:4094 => -4.8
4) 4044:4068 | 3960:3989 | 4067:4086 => 1.9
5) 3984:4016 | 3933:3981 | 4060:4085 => 5.8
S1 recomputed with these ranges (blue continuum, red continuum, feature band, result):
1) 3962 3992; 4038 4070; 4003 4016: 0.05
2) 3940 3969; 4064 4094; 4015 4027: 0.18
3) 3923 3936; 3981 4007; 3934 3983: -0.25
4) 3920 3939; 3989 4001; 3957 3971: -0.04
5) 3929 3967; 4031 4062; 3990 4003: 0.23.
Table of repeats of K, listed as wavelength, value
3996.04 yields 20.13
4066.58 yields 11.45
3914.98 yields 10.7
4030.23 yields 17.17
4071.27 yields 10.16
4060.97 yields 11.27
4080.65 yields 9.322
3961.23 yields 21.32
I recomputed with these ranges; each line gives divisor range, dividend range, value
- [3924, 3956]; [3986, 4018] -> 0.57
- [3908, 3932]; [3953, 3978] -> 1.40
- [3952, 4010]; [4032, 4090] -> 0.53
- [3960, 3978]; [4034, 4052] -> 0.61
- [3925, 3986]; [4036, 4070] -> 0.44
